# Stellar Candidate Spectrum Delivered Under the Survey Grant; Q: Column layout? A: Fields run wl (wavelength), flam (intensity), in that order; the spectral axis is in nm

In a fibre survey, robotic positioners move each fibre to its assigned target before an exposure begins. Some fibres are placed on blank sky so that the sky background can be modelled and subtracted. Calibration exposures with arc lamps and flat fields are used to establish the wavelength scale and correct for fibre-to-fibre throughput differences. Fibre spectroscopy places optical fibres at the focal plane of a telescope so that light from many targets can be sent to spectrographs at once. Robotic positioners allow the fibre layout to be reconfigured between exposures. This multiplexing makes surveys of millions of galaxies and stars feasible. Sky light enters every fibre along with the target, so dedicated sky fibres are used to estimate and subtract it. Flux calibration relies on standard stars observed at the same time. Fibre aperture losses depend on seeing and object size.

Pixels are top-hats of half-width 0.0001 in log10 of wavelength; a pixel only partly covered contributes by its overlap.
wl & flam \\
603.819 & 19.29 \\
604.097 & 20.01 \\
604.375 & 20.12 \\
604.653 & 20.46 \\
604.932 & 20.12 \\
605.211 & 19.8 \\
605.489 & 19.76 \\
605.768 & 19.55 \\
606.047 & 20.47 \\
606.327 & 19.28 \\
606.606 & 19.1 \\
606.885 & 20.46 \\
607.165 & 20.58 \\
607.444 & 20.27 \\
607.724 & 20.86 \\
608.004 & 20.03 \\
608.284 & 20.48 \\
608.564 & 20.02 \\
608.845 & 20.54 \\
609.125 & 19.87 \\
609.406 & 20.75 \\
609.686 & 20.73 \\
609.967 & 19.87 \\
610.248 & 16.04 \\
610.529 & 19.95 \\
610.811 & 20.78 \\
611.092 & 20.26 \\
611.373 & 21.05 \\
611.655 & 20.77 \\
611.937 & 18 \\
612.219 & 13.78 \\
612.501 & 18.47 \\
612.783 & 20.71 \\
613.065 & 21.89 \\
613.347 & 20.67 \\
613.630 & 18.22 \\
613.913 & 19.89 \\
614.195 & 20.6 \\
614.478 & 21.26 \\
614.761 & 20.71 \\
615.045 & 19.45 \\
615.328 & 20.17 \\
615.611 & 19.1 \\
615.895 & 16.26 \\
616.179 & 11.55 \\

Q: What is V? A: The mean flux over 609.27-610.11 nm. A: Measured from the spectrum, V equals 20.4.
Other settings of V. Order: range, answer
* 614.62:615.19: 20.1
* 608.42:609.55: 20.3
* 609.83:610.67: 18.6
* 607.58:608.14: 20.4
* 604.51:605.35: 20.1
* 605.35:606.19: 19.9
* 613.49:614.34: 19.6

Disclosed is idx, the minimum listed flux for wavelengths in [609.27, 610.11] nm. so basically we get 19.87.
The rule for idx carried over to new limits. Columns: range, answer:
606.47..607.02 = 19.1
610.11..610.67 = 16.04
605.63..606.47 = 19.28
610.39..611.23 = 19.95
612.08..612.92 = 13.78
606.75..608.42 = 20.03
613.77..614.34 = 19.89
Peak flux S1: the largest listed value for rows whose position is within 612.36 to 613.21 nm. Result 21.89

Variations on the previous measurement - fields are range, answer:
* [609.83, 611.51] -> 21.05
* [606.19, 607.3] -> 20.58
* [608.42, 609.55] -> 20.75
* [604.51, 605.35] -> 20.46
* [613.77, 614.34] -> 20.6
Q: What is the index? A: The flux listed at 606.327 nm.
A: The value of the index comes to 19.28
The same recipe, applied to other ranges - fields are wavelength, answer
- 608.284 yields 20.48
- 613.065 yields 21.89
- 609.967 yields 19.87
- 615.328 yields 20.17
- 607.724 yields 20.86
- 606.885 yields 20.46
